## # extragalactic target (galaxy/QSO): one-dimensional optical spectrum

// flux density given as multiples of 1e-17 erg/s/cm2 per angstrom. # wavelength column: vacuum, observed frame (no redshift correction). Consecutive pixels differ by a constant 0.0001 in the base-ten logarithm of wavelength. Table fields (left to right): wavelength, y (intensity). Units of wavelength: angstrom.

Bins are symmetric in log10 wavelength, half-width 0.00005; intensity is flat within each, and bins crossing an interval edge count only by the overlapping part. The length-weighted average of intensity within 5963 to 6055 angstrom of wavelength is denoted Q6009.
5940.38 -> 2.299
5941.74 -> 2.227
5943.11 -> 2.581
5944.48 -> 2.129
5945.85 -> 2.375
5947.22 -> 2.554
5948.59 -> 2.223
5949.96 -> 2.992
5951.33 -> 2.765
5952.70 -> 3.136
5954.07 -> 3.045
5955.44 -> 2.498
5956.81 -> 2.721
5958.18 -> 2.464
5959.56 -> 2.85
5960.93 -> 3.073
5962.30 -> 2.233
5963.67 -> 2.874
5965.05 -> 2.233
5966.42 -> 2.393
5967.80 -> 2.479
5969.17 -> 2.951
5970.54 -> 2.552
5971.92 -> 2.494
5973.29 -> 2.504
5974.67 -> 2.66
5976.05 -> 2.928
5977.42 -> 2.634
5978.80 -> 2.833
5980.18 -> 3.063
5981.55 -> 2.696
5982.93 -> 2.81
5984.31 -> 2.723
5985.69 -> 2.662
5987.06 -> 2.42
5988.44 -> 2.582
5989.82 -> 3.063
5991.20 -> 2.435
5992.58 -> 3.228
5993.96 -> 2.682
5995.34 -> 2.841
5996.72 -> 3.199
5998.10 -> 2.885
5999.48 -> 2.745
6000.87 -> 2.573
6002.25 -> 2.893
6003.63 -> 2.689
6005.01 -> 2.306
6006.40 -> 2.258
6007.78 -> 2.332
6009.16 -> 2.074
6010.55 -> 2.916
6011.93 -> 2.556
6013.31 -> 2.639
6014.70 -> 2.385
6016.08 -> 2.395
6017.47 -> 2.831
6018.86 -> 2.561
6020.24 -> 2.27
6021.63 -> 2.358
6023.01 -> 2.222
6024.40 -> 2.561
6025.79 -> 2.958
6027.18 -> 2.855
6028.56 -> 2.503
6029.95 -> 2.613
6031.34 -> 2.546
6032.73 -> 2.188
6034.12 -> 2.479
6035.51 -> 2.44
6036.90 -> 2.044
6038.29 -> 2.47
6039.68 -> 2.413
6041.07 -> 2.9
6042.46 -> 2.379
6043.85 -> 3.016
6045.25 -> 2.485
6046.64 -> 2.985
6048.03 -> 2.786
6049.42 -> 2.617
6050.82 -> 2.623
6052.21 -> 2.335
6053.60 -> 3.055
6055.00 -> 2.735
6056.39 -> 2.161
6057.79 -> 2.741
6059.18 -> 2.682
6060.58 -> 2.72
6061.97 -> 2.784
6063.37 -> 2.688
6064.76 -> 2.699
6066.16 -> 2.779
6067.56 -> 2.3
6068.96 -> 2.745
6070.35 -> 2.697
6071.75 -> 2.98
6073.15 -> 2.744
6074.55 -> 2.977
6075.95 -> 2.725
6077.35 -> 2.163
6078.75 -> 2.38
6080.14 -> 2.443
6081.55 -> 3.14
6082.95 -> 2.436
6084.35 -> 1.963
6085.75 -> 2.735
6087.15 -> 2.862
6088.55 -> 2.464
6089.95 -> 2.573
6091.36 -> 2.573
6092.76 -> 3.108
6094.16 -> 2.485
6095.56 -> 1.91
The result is 2.62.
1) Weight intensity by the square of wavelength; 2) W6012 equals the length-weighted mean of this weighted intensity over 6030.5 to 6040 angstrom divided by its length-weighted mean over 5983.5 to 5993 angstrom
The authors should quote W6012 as 0.89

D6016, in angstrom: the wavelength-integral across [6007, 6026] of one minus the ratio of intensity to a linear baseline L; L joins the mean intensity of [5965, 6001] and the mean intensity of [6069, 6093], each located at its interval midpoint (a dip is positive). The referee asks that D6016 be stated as 1.4 angstrom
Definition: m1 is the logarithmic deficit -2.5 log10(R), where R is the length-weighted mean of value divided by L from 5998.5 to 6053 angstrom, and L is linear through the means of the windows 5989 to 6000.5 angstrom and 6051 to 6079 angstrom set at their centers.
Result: 0.09 mag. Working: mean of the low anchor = 2.87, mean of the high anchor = 2.66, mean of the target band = 2.55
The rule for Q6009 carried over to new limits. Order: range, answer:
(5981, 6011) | 2.68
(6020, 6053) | 2.55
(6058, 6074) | 2.71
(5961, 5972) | 2.56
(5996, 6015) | 2.61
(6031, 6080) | 2.61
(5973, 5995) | 2.75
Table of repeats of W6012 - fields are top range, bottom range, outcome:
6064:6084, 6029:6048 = 1.05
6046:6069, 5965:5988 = 1.03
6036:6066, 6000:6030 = 1.05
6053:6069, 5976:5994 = 0.99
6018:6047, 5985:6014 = 0.96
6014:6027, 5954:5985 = 0.96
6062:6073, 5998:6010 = 1.10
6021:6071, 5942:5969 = 1.03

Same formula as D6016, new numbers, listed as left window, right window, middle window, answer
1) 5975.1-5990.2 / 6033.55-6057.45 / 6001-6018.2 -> 1.02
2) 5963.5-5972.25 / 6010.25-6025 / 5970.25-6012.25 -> -2.59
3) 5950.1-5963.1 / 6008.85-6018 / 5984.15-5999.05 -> -0.90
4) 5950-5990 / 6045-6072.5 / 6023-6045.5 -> 1.21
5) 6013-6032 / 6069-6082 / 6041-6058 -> -0.32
